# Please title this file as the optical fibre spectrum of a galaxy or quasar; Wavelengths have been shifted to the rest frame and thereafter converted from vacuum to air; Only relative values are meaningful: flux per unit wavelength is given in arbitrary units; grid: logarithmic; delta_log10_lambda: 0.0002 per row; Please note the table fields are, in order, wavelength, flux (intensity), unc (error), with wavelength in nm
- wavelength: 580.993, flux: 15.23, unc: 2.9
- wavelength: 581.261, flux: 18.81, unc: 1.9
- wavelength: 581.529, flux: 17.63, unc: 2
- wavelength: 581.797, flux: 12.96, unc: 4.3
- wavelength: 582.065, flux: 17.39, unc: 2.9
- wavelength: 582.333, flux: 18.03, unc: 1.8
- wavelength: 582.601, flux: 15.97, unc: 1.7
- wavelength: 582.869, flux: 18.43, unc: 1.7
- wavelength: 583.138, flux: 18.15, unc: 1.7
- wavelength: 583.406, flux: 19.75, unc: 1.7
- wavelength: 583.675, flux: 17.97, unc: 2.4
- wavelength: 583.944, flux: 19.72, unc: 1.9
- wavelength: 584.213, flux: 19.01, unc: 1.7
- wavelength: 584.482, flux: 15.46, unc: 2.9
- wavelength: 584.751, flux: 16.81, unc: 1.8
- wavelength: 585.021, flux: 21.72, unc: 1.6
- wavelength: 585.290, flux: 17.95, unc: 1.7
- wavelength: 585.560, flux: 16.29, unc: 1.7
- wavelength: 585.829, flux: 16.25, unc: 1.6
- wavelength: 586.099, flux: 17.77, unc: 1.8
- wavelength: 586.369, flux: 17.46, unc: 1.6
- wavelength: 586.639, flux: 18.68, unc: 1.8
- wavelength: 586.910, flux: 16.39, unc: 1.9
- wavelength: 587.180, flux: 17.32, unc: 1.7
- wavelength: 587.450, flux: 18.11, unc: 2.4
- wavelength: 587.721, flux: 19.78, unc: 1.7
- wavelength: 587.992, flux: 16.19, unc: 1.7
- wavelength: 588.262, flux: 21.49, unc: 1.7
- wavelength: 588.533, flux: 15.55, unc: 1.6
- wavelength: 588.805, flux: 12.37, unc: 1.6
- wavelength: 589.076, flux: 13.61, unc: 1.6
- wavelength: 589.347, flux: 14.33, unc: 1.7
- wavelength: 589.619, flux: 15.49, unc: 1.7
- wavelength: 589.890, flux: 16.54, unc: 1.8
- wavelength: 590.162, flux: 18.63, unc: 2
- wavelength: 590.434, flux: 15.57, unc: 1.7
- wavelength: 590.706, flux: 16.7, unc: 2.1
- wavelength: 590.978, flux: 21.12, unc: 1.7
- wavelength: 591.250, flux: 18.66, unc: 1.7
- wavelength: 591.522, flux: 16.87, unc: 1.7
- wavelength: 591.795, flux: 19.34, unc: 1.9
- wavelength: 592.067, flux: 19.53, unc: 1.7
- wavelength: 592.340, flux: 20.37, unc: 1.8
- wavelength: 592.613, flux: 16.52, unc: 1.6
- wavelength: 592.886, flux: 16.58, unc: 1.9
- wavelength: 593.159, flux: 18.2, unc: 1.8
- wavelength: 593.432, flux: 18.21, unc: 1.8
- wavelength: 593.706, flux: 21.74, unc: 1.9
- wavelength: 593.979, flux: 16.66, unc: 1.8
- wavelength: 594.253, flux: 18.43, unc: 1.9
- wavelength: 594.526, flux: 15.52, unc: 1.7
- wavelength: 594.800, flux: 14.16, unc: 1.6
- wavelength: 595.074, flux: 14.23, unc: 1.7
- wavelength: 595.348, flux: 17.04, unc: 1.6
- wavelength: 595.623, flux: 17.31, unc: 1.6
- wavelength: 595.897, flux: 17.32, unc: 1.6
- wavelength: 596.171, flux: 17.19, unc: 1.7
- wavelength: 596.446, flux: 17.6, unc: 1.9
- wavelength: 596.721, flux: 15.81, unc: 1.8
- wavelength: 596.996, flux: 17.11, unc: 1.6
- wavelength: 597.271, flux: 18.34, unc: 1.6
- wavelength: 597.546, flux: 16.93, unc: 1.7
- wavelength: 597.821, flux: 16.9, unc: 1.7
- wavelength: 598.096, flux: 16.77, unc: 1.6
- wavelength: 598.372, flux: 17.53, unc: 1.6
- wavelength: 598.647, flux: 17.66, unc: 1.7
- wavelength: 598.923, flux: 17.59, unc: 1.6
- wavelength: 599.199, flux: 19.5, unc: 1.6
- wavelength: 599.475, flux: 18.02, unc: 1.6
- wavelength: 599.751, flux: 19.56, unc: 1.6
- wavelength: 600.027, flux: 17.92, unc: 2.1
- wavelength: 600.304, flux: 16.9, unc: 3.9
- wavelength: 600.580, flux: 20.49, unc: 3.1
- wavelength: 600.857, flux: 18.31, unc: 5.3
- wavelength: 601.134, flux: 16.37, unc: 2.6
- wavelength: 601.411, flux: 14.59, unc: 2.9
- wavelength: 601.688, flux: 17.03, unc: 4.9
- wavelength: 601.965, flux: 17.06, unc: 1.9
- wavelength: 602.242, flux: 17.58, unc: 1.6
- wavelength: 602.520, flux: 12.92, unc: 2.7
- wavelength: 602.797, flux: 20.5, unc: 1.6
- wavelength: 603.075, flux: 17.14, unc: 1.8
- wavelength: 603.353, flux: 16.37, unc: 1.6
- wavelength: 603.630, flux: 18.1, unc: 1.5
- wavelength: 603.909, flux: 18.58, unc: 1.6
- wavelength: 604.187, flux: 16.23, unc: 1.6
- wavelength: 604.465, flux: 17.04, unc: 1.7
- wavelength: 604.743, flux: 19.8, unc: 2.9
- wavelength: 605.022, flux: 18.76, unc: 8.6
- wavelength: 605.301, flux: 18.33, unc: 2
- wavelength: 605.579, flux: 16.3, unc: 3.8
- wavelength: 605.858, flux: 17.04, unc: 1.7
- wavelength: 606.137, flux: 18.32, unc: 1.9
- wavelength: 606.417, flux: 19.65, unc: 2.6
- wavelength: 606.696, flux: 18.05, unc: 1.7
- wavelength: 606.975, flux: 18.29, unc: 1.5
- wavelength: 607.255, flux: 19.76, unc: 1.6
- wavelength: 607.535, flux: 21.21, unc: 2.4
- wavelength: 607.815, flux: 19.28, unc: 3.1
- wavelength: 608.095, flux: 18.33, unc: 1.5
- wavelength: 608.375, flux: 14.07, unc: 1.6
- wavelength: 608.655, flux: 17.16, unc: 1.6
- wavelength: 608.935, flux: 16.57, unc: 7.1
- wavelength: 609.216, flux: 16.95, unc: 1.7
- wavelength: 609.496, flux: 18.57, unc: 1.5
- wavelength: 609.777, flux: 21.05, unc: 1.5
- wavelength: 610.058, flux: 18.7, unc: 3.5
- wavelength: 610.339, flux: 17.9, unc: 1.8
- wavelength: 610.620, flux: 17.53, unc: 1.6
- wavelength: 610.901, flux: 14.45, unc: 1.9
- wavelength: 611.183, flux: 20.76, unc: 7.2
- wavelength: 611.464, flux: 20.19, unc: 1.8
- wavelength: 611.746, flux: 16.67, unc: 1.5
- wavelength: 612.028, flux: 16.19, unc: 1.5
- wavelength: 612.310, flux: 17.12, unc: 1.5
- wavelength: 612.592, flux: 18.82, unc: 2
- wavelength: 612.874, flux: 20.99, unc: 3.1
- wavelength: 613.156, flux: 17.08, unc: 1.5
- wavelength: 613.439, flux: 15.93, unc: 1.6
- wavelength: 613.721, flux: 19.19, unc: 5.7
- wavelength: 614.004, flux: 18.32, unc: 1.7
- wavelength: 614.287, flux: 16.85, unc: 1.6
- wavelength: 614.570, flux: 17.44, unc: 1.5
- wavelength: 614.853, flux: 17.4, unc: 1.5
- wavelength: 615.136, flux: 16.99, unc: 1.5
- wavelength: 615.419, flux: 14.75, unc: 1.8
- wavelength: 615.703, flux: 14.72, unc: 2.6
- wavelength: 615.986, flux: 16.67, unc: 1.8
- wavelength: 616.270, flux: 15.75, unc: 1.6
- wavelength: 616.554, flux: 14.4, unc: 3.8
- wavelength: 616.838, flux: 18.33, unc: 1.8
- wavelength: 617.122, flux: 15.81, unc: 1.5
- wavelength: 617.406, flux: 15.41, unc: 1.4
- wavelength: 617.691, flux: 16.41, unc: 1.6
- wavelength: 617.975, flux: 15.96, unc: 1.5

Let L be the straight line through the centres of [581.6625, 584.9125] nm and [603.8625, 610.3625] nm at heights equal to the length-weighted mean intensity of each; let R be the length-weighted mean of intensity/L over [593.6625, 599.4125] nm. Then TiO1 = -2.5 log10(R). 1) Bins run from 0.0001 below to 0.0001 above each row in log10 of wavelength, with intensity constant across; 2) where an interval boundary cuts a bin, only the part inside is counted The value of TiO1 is 0.05 mag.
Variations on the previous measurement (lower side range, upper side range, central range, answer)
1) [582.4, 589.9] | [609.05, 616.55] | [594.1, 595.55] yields 0.09 mag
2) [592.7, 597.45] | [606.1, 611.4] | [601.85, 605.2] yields 0.02 mag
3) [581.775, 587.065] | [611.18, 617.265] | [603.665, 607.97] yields -0.07 mag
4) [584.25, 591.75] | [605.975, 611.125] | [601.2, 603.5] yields 0.08 mag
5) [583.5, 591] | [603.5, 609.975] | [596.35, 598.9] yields 0.03 mag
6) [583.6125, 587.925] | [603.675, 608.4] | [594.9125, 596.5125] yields 0.09 mag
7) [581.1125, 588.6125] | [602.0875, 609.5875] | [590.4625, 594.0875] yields -0.04 mag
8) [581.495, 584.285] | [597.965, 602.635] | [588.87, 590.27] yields 0.14 mag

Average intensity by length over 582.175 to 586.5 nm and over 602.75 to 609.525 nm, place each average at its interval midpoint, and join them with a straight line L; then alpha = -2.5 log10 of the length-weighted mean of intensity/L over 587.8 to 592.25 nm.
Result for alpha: 0.05 mag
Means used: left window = 17.9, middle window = 17.1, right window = 18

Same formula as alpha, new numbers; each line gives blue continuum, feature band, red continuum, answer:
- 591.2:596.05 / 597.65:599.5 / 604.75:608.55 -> 0.01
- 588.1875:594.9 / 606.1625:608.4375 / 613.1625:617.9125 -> -0.12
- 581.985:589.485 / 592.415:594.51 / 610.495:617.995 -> -0.04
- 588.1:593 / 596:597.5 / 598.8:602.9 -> 0.01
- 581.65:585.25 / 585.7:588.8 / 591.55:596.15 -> 0.01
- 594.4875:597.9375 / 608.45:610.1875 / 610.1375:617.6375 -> -0.06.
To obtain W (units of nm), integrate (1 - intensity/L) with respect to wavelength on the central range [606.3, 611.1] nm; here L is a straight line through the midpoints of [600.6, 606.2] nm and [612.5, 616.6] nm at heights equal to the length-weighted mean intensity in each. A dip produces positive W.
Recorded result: -0.25 nm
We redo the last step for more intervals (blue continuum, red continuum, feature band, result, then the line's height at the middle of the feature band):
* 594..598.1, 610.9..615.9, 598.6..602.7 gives -0.13 nm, 16.9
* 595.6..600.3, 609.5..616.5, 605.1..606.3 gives 0.00 nm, 17.6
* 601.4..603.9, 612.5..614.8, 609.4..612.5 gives -0.06 nm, 17.8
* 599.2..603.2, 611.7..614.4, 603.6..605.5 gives -0.05 nm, 17.6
